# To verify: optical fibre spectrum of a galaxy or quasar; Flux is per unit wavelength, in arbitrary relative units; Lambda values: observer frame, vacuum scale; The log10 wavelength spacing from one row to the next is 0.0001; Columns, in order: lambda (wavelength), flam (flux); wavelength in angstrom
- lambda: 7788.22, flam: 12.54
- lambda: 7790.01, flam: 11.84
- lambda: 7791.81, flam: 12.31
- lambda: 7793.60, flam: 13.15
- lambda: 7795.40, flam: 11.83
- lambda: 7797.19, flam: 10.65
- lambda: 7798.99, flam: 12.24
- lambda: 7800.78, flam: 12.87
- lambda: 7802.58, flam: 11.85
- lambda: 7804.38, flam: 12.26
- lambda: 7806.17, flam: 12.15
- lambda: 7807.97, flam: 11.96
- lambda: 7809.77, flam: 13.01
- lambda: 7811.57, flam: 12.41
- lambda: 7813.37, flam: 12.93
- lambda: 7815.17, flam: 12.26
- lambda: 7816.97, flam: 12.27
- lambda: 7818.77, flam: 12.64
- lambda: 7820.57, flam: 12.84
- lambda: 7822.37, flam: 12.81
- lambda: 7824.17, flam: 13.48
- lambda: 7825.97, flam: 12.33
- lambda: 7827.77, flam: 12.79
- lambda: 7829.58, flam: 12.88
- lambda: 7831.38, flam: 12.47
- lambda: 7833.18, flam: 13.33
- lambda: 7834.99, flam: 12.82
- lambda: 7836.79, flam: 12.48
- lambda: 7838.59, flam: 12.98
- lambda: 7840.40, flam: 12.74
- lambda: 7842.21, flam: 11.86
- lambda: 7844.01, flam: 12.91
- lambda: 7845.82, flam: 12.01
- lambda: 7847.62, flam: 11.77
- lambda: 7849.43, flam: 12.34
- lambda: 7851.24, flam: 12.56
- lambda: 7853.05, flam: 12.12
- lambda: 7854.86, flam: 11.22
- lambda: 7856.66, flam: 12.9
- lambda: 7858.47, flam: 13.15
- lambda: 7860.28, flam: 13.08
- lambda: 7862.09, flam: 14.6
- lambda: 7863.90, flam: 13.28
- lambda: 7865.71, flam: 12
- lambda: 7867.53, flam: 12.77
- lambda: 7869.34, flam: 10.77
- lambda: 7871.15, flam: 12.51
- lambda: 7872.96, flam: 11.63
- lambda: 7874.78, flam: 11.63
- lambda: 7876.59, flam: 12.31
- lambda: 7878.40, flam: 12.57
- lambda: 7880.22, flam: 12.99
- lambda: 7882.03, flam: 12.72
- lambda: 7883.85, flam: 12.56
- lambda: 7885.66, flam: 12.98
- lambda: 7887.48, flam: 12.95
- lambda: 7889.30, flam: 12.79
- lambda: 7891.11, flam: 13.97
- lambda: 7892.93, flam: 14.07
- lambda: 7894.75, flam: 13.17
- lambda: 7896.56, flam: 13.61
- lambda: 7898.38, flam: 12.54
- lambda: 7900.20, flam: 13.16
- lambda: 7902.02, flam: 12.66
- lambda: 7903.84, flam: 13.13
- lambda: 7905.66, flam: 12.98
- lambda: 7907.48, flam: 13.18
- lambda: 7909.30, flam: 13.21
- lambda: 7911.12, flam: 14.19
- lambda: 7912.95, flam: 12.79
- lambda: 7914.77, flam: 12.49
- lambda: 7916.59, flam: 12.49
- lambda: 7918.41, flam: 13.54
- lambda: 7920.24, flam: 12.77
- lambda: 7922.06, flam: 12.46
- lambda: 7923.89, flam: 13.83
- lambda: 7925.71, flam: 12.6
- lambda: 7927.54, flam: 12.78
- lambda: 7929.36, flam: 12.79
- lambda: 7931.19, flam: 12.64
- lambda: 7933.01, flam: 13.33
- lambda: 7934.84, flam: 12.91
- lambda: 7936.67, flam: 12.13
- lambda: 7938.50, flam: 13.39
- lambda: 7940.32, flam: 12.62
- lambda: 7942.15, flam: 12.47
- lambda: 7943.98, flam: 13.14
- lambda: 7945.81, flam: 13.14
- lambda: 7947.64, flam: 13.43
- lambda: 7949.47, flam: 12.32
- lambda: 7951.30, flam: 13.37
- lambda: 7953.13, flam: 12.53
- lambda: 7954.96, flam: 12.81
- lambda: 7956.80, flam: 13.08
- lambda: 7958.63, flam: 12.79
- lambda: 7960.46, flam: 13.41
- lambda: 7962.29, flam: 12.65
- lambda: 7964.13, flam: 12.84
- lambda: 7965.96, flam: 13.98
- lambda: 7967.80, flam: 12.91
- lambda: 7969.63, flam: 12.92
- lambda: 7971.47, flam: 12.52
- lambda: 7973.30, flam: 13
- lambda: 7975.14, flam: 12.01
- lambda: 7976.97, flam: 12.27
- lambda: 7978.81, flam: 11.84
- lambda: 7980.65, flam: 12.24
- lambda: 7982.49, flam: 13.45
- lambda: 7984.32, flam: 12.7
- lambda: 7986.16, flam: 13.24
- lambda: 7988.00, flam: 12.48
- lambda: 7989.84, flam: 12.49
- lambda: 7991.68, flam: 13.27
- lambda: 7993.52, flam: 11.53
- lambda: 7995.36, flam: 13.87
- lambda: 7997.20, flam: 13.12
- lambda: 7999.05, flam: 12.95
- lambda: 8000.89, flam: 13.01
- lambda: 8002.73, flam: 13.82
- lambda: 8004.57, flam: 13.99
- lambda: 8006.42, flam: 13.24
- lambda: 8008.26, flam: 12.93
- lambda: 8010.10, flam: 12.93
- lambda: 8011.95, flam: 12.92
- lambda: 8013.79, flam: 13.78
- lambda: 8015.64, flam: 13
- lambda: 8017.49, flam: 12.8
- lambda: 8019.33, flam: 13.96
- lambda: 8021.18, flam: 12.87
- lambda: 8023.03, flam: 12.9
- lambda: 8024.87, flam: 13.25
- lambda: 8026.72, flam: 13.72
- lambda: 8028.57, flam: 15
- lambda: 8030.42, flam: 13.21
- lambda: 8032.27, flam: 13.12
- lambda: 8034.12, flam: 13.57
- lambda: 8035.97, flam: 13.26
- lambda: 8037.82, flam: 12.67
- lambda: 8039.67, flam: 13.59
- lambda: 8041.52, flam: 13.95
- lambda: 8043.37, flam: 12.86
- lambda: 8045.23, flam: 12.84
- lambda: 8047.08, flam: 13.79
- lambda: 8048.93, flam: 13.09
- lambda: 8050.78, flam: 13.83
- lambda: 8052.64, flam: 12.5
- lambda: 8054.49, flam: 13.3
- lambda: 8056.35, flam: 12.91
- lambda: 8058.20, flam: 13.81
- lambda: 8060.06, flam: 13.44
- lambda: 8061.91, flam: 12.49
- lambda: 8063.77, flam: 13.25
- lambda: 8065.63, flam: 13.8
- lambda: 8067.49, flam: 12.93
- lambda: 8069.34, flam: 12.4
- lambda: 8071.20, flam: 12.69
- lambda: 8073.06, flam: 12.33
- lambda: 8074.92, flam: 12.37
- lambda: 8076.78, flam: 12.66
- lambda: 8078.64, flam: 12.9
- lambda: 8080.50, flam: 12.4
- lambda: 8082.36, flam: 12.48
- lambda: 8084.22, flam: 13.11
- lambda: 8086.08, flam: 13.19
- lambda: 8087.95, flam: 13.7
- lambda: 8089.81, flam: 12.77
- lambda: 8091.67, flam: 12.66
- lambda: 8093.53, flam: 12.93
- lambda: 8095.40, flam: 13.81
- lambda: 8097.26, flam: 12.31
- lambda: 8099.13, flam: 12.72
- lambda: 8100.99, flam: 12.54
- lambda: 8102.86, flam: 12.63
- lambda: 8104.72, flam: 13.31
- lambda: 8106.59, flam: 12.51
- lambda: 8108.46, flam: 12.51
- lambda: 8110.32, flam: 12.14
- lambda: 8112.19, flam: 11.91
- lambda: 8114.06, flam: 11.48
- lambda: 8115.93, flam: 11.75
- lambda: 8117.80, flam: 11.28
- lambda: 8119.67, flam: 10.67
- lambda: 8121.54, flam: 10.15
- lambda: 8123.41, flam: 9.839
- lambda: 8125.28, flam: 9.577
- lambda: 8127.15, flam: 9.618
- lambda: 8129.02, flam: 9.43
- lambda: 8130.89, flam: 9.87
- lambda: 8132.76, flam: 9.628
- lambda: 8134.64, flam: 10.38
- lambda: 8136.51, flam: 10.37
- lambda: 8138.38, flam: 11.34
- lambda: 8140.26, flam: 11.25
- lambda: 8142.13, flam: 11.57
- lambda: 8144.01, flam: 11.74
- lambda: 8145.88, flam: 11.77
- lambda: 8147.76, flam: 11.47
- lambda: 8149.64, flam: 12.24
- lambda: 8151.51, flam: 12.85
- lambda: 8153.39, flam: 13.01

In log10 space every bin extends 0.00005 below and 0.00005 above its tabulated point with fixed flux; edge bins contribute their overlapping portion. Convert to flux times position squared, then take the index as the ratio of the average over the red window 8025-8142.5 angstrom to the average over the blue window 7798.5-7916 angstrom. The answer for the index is 1.03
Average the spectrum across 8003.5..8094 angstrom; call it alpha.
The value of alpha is 13.1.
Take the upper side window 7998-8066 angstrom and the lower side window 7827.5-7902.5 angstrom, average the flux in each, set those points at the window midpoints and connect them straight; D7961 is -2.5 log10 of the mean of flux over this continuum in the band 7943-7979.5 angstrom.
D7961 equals 0.02 mag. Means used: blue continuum 12.7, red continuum 13.3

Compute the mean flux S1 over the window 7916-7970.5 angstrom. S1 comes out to 12.9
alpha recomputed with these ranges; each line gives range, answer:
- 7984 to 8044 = 13.2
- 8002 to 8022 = 13.3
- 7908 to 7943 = 12.9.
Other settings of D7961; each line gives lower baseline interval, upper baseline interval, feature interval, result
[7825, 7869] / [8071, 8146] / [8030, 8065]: -0.11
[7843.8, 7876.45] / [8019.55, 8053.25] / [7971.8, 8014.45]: 0.02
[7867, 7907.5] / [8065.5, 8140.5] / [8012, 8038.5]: -0.10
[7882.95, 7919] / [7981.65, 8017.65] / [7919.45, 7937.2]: 0.02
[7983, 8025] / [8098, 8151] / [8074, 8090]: -0.08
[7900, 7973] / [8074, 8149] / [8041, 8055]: -0.09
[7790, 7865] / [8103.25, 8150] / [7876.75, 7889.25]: -0.04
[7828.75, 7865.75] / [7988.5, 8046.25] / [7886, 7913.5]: -0.03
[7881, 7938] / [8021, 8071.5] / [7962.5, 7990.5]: 0.03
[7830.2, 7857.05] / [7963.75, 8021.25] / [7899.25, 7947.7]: -0.02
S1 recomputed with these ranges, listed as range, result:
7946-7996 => 12.8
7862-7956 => 12.9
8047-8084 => 13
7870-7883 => 12.3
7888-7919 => 13.2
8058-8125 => 12.5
